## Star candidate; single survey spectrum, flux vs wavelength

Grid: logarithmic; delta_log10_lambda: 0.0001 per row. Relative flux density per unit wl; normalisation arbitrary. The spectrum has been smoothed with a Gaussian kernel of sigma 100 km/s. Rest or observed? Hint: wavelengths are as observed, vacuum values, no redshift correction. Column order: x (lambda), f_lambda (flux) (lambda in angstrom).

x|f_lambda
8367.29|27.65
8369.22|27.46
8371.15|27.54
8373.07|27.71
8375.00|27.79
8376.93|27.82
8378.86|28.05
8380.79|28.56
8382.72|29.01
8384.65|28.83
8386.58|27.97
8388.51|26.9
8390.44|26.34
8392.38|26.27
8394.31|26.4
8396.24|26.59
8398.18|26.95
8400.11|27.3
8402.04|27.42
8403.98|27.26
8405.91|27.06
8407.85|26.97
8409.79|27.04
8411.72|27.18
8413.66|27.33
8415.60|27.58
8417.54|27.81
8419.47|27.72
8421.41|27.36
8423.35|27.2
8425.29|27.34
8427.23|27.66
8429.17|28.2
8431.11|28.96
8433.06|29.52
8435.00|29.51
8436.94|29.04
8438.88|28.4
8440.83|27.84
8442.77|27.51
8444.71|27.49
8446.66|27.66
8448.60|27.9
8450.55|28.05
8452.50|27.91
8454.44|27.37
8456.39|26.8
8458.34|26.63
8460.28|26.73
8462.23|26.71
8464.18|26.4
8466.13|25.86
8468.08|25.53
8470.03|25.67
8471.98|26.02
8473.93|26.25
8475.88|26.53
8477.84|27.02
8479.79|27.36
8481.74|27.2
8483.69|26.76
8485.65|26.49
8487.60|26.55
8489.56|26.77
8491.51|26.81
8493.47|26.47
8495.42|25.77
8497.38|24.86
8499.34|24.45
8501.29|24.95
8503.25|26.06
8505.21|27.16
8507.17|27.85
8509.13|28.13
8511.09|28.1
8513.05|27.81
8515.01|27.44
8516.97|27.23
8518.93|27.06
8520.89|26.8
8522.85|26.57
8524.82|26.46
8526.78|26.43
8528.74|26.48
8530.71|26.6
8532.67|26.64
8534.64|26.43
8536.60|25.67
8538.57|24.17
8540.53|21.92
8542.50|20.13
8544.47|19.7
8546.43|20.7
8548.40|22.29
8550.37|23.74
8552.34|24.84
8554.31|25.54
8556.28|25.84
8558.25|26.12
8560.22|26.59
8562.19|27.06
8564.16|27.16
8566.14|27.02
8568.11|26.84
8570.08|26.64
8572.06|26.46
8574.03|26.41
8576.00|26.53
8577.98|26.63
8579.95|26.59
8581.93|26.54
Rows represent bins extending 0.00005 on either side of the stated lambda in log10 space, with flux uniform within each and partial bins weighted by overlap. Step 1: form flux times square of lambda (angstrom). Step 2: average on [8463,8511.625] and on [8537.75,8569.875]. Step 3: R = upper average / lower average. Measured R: 0.94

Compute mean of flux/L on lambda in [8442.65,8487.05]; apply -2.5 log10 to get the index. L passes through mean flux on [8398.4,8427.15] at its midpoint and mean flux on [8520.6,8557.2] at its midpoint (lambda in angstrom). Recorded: -0.03 mag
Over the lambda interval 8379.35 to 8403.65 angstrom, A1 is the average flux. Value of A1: 27.4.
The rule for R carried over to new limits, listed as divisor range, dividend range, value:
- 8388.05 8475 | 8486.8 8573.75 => 0.97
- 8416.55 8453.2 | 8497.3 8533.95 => 0.97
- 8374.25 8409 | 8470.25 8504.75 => 0.98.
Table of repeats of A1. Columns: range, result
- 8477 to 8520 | 26.7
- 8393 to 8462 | 27.6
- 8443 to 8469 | 27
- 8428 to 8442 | 28.7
